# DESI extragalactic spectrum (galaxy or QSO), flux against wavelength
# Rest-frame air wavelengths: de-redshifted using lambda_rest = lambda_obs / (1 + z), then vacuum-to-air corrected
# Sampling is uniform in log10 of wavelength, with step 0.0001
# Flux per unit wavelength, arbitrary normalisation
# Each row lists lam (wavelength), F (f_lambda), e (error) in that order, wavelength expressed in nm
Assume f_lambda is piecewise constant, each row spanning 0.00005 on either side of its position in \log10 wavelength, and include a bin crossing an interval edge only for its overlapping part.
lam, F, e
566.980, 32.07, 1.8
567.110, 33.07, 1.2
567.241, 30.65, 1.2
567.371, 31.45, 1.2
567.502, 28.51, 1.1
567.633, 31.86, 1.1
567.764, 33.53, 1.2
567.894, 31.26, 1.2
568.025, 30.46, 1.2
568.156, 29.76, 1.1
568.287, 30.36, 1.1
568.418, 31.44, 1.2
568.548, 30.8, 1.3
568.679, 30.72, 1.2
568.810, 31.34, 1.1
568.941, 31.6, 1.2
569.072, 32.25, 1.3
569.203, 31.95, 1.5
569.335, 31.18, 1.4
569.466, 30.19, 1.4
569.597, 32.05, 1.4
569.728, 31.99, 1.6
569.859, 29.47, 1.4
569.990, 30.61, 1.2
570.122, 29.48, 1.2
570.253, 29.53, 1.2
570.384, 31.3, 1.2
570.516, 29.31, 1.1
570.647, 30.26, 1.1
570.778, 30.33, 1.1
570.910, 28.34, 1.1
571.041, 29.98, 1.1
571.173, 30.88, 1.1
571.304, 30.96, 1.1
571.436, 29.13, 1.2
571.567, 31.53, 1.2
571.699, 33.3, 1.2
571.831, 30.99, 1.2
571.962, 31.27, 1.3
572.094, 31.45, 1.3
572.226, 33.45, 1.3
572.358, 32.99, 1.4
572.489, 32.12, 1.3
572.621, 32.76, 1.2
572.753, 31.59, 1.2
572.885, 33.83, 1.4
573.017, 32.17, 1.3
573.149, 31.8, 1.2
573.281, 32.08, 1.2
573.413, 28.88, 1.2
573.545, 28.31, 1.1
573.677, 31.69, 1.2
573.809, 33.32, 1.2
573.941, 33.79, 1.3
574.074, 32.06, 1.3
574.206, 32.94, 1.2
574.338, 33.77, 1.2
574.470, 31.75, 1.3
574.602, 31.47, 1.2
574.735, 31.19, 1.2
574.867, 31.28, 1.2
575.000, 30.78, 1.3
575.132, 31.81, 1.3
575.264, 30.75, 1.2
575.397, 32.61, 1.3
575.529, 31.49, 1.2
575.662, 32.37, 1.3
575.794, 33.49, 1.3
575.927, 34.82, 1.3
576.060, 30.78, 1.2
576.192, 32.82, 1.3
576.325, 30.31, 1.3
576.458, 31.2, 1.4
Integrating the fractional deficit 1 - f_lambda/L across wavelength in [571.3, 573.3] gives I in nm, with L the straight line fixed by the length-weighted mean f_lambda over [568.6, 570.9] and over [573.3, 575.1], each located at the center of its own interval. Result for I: -0.05 nm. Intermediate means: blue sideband 30.7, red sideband 31.6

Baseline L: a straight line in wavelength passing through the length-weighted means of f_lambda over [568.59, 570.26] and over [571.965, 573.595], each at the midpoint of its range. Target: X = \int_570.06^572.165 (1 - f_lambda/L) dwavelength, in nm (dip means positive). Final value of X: 0.06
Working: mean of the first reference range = 31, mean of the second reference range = 31.8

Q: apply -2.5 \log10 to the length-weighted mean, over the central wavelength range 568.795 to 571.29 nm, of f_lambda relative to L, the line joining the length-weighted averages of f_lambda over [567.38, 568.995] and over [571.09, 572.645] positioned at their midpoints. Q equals 0.02 mag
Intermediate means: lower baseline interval 31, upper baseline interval 31.7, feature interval 30.6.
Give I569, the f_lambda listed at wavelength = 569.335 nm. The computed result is 31.18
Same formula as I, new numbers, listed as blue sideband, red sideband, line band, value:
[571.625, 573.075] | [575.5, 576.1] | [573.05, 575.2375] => 0.06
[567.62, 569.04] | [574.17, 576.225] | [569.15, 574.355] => 0.06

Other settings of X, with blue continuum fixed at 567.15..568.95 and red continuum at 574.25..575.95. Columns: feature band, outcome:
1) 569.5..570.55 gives 0.03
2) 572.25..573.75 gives 0.00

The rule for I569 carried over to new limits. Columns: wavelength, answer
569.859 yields 29.47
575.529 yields 31.49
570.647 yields 30.26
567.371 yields 31.45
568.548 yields 30.8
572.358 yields 32.99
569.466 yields 30.19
